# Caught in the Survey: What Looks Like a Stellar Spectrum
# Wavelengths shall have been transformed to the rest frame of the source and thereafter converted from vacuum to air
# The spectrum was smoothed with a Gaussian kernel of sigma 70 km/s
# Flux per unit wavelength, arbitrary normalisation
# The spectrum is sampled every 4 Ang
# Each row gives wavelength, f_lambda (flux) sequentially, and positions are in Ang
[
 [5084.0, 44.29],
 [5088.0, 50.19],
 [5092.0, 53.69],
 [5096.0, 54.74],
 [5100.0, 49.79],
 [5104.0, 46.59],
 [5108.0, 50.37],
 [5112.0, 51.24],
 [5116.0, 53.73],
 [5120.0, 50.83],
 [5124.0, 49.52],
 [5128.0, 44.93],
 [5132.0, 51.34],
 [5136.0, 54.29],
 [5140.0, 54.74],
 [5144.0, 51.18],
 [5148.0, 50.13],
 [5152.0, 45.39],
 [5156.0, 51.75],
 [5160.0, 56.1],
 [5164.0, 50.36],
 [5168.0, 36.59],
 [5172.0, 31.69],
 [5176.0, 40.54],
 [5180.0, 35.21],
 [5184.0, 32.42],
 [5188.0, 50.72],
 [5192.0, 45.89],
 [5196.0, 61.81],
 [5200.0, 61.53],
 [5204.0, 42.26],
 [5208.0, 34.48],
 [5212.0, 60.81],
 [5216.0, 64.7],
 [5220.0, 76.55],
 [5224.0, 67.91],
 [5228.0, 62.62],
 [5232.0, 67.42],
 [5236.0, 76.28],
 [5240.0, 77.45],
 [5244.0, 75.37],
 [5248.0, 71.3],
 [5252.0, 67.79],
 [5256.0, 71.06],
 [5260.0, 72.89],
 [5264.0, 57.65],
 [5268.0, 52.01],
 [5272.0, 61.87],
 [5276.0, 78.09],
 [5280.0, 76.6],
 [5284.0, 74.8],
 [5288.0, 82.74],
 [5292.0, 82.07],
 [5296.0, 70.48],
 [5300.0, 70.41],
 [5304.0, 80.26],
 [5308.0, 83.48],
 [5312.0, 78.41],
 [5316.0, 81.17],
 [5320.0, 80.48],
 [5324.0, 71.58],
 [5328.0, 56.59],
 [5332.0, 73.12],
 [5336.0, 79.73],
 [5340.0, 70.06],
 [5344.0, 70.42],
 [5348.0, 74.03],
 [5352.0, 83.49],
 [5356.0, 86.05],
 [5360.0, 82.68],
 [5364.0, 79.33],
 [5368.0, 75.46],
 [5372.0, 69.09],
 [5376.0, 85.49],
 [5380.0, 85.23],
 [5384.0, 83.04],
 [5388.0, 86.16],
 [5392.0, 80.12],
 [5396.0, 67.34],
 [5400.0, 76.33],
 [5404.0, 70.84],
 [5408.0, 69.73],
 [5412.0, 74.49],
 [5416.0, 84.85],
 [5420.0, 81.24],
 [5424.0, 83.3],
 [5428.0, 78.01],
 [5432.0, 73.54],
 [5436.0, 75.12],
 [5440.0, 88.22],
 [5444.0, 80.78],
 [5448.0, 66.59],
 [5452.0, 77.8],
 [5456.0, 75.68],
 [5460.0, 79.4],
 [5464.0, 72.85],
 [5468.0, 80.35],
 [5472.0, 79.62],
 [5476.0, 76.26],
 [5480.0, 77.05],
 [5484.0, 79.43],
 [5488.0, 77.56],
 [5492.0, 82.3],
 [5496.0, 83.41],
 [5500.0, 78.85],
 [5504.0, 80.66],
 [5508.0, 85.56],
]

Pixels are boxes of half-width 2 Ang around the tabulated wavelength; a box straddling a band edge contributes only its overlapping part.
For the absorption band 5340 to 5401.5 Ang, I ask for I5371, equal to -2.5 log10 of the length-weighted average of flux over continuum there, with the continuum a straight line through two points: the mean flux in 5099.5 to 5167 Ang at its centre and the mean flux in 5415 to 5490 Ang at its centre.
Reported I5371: -0.11 mag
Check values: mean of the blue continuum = 50.5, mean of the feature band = 78.7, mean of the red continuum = 78.2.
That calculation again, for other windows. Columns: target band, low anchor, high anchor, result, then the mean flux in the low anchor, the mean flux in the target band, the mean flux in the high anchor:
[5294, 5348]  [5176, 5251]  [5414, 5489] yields -0.10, 58.8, 74.3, 78.3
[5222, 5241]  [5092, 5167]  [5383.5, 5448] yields -0.16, 50.8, 70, 77.8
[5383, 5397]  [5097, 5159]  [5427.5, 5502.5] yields -0.11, 50.6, 79.7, 78.1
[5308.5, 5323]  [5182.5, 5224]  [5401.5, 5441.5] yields -0.20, 54.1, 79.8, 77.8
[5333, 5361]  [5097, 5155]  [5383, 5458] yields -0.10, 50.4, 77.7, 77.5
